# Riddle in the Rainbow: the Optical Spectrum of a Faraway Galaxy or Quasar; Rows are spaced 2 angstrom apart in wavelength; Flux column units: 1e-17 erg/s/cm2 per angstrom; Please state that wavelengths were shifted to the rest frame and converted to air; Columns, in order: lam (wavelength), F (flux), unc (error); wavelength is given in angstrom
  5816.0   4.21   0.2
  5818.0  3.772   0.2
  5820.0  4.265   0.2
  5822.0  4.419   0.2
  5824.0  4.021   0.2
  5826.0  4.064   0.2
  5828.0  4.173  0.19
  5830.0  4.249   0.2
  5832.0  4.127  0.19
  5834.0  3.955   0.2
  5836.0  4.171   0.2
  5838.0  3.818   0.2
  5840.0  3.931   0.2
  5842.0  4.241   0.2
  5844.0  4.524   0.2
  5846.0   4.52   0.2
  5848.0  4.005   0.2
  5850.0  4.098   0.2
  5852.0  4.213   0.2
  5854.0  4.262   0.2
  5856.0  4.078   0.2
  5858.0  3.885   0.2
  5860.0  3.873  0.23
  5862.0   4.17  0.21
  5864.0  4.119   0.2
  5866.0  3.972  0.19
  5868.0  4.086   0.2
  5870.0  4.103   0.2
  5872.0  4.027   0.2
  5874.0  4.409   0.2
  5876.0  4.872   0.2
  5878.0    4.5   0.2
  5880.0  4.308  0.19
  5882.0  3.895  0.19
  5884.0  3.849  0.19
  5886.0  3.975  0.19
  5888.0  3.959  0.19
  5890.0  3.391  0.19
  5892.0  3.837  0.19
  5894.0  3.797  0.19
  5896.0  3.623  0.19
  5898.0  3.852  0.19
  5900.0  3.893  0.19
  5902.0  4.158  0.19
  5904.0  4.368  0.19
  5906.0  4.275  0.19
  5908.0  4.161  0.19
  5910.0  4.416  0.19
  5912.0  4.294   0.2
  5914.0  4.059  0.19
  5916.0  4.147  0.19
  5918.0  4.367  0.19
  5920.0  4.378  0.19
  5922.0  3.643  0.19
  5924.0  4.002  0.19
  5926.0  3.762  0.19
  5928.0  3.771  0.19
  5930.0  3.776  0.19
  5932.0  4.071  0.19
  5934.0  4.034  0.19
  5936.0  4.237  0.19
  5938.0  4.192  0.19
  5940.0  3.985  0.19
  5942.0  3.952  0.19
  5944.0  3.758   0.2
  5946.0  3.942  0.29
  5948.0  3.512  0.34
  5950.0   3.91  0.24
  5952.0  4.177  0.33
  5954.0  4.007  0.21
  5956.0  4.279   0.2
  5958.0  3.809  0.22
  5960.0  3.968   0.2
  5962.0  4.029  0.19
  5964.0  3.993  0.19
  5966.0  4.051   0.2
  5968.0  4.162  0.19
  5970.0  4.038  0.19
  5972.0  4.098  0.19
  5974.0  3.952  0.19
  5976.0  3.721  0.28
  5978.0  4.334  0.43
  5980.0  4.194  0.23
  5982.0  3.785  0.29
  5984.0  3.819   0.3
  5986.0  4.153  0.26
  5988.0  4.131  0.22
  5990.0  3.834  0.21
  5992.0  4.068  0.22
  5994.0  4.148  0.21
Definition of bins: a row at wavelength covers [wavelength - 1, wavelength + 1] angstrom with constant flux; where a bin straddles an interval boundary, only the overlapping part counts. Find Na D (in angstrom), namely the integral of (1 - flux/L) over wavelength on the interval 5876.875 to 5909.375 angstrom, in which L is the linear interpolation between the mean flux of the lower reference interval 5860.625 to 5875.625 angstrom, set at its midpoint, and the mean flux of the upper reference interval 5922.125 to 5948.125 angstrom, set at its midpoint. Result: 0.6 angstrom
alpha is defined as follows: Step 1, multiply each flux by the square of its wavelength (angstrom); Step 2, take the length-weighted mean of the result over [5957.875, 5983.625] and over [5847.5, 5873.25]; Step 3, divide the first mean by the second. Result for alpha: 1.0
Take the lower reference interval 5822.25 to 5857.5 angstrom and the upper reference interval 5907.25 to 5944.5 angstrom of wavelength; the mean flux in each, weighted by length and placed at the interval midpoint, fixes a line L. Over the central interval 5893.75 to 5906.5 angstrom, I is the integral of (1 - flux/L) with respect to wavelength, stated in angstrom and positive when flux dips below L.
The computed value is 0.27 angstrom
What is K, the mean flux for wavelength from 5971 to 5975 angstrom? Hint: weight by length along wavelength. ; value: 4.03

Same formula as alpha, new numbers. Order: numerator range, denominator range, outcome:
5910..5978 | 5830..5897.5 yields 1.01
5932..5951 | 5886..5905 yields 1.03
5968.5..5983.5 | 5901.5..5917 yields 0.97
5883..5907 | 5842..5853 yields 0.93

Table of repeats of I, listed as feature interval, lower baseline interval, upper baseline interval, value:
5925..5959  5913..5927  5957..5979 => 0.7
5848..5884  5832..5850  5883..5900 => -1.7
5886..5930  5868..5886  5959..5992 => 1.6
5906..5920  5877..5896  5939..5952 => -1.3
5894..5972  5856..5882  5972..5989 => 1.1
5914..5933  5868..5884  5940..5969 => 0.4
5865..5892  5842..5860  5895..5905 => -0.2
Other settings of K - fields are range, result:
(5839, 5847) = 4.3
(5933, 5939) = 4.15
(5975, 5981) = 4.08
